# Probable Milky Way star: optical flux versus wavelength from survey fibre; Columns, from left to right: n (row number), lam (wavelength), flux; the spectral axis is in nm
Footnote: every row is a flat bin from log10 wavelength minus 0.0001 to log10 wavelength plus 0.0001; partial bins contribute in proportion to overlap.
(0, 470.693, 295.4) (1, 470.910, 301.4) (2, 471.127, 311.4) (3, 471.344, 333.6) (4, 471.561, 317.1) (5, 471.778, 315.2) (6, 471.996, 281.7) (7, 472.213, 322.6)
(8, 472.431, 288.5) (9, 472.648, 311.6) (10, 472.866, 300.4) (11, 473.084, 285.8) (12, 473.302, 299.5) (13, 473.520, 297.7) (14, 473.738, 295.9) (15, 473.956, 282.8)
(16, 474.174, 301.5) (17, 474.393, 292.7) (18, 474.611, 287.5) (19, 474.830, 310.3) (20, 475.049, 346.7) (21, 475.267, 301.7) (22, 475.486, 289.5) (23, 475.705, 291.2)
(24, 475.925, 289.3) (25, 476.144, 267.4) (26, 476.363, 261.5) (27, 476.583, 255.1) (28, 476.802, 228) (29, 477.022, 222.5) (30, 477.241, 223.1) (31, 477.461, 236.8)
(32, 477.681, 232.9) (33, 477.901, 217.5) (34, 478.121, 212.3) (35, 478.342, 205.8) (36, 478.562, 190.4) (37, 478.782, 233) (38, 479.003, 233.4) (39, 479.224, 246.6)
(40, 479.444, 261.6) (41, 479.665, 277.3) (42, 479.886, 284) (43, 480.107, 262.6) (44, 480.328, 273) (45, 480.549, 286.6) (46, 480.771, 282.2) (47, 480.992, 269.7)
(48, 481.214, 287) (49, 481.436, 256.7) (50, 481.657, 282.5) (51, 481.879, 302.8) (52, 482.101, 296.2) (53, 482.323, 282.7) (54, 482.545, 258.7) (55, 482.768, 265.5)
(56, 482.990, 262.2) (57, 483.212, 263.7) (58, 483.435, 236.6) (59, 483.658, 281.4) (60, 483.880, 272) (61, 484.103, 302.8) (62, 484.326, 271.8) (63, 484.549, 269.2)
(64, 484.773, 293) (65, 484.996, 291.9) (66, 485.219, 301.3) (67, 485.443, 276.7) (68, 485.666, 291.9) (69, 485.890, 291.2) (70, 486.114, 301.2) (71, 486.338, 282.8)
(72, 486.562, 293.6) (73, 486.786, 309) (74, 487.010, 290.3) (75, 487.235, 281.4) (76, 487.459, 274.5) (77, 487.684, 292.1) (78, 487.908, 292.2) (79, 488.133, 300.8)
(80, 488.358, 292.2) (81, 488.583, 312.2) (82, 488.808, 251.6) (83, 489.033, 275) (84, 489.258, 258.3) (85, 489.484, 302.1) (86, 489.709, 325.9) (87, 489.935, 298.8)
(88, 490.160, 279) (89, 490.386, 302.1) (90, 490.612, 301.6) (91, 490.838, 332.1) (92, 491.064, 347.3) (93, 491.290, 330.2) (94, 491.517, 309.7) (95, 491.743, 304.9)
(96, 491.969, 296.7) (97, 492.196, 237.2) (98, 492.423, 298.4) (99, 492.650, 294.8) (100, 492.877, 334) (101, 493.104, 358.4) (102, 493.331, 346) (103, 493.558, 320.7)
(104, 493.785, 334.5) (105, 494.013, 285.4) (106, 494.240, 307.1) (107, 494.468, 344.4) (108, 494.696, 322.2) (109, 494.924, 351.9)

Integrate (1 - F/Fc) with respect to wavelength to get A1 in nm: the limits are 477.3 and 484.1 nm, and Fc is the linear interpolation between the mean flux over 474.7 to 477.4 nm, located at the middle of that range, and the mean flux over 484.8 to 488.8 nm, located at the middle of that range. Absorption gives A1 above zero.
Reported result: 0.54 nm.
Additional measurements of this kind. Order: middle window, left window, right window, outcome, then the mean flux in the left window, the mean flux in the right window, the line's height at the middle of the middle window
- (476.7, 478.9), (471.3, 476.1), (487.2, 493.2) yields 0.59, 301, 299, 301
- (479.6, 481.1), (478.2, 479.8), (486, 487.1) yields -0.18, 236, 296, 246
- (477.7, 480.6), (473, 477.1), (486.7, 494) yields 0.46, 285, 302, 290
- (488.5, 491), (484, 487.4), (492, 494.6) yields 0.06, 290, 314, 303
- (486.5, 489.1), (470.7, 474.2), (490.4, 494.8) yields 0.20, 303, 316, 313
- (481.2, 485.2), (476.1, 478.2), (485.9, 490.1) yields -0.16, 235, 291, 266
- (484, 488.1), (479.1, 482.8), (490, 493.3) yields 0.03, 275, 310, 292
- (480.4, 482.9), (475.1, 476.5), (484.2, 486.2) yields 0.07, 285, 287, 287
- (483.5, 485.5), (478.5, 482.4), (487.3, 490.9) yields -0.03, 268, 292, 279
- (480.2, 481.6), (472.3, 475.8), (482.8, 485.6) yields 0.04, 299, 277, 284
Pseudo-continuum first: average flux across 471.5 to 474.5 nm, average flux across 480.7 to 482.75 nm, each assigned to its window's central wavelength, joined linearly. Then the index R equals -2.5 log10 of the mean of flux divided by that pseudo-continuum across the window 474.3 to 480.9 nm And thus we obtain 0.11 mag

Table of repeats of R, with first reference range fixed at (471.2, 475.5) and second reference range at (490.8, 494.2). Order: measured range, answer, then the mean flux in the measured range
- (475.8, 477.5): 0.22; 249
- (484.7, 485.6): 0.07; 291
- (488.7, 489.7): 0.13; 278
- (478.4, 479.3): 0.34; 224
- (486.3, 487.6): 0.08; 289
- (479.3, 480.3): 0.14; 271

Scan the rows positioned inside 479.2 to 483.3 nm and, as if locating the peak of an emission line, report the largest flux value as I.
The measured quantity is 302.8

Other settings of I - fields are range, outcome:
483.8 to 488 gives 309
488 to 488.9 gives 312.2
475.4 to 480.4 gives 291.2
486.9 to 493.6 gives 358.4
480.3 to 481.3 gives 287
